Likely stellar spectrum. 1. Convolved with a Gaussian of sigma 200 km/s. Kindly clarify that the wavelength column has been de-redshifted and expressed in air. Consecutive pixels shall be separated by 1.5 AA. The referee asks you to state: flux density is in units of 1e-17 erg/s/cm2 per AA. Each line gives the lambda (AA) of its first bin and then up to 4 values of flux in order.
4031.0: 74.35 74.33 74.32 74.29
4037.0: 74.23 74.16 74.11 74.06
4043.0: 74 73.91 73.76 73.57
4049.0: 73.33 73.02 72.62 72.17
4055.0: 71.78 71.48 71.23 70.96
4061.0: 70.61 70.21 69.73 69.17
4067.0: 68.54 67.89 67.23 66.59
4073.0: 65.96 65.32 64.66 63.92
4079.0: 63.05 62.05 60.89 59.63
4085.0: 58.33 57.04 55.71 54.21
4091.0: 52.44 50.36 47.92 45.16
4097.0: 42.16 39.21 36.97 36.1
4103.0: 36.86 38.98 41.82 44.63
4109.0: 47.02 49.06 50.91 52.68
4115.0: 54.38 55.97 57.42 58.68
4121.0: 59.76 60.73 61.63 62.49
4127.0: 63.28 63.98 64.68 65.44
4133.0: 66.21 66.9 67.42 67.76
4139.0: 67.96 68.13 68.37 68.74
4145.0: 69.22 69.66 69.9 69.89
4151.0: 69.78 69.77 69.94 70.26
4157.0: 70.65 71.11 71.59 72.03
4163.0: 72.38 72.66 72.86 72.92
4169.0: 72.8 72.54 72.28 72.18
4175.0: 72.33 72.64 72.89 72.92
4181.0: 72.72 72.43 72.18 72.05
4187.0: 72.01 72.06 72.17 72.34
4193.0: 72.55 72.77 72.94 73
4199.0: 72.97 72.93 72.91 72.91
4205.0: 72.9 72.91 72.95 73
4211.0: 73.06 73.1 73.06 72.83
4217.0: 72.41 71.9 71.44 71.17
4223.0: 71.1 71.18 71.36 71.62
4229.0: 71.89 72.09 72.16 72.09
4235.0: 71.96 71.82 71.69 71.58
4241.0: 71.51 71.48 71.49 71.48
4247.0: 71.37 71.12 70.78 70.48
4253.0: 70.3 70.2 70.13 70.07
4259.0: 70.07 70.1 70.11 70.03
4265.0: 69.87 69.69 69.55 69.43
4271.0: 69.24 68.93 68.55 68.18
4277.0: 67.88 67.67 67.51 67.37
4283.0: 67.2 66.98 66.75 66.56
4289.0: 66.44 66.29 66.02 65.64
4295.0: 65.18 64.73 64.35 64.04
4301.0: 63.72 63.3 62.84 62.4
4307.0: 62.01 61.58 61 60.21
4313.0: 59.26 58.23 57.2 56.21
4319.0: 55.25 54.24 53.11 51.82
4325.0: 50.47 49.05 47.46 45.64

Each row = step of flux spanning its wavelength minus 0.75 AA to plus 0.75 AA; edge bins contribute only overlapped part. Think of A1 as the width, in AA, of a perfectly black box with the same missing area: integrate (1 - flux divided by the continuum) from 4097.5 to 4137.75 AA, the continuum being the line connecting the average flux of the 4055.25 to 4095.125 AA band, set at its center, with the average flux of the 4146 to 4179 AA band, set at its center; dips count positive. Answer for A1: 7.9 AA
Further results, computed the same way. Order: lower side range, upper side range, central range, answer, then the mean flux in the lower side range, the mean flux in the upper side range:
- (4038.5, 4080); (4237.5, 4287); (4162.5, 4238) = -2.83 AA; 70.1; 69.6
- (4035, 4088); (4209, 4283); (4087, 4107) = 7.09 AA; 68.7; 70.7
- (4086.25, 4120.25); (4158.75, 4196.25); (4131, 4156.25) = -3.04 AA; 47.9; 72.4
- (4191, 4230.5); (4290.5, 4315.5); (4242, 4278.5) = -1.46 AA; 72.4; 62.8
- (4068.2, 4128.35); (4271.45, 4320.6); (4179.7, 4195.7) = -3.71 AA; 54.5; 63.9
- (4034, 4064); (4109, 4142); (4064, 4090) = 2.02 AA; 72.8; 61.1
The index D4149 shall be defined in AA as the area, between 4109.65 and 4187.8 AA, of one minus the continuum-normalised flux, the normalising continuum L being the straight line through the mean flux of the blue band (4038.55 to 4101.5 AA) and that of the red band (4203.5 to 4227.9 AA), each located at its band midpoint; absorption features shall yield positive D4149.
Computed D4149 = 1.2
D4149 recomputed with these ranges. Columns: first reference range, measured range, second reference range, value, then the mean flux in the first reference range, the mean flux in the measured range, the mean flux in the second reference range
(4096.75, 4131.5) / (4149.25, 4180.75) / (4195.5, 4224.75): -4.5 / 51.7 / 71.8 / 72.6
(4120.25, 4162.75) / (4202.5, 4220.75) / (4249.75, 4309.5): -1.5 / 67.5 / 72.7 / 67.2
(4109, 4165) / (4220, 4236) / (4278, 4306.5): -1.6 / 64.9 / 71.7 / 65.5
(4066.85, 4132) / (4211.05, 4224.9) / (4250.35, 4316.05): -2.1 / 55.3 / 72.1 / 66.4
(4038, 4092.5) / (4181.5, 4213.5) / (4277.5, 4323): -4.0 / 67.2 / 72.7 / 62.7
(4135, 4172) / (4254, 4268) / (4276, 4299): -0.6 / 70.4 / 70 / 66.4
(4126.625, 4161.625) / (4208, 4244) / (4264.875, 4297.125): -2.2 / 68.4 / 72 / 67.5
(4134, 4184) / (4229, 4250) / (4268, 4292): -0.9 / 70.8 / 71.7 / 67.7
